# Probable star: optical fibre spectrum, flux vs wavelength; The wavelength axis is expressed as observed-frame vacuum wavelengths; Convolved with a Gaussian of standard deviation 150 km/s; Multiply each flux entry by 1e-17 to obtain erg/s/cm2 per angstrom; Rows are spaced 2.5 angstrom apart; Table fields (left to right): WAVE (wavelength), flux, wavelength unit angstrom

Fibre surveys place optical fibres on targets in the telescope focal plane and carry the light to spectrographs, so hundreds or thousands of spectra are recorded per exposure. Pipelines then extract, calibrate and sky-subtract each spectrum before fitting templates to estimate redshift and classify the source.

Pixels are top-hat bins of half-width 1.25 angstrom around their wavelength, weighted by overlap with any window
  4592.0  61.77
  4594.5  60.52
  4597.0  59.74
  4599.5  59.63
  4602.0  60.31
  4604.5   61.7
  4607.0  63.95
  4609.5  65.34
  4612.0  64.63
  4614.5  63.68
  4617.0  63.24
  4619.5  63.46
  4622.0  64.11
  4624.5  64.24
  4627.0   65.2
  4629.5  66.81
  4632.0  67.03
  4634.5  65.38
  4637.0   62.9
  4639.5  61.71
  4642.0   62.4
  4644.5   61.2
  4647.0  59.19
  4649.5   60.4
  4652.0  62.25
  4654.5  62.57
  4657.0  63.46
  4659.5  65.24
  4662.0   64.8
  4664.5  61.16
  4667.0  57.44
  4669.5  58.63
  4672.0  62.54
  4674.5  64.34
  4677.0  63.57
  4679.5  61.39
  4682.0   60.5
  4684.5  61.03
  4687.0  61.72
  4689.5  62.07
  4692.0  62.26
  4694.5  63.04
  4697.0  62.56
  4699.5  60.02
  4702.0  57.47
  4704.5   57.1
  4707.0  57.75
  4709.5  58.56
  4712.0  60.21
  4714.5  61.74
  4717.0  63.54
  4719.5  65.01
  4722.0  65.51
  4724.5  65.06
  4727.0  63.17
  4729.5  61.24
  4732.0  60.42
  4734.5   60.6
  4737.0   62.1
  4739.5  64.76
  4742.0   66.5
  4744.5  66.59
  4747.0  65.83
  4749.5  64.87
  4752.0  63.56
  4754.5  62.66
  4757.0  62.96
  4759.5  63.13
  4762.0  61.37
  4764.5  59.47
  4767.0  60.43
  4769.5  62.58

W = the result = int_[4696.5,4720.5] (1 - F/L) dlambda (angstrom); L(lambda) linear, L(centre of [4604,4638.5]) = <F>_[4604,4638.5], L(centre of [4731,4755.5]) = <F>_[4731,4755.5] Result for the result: 1.4 angstrom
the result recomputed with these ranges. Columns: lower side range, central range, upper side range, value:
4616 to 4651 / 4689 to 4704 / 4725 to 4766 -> 0.53 angstrom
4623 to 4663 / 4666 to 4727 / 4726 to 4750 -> 1.99 angstrom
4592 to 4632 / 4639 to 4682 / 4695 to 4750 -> 0.63 angstrom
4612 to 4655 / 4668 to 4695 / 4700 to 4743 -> 0.27 angstrom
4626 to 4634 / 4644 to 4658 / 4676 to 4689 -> 0.64 angstrom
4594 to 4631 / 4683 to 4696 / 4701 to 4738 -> -0.03 angstrom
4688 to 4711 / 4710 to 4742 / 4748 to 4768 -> -0.88 angstrom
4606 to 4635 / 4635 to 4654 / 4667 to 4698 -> 0.59 angstrom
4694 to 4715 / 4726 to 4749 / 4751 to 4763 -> -0.71 angstrom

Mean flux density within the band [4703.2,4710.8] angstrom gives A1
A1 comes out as 57.8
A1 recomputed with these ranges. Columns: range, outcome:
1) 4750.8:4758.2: 63.1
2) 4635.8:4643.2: 62.3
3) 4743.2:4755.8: 64.7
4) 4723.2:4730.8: 63.2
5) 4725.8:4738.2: 61.5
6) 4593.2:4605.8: 60.4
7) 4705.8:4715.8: 59.6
